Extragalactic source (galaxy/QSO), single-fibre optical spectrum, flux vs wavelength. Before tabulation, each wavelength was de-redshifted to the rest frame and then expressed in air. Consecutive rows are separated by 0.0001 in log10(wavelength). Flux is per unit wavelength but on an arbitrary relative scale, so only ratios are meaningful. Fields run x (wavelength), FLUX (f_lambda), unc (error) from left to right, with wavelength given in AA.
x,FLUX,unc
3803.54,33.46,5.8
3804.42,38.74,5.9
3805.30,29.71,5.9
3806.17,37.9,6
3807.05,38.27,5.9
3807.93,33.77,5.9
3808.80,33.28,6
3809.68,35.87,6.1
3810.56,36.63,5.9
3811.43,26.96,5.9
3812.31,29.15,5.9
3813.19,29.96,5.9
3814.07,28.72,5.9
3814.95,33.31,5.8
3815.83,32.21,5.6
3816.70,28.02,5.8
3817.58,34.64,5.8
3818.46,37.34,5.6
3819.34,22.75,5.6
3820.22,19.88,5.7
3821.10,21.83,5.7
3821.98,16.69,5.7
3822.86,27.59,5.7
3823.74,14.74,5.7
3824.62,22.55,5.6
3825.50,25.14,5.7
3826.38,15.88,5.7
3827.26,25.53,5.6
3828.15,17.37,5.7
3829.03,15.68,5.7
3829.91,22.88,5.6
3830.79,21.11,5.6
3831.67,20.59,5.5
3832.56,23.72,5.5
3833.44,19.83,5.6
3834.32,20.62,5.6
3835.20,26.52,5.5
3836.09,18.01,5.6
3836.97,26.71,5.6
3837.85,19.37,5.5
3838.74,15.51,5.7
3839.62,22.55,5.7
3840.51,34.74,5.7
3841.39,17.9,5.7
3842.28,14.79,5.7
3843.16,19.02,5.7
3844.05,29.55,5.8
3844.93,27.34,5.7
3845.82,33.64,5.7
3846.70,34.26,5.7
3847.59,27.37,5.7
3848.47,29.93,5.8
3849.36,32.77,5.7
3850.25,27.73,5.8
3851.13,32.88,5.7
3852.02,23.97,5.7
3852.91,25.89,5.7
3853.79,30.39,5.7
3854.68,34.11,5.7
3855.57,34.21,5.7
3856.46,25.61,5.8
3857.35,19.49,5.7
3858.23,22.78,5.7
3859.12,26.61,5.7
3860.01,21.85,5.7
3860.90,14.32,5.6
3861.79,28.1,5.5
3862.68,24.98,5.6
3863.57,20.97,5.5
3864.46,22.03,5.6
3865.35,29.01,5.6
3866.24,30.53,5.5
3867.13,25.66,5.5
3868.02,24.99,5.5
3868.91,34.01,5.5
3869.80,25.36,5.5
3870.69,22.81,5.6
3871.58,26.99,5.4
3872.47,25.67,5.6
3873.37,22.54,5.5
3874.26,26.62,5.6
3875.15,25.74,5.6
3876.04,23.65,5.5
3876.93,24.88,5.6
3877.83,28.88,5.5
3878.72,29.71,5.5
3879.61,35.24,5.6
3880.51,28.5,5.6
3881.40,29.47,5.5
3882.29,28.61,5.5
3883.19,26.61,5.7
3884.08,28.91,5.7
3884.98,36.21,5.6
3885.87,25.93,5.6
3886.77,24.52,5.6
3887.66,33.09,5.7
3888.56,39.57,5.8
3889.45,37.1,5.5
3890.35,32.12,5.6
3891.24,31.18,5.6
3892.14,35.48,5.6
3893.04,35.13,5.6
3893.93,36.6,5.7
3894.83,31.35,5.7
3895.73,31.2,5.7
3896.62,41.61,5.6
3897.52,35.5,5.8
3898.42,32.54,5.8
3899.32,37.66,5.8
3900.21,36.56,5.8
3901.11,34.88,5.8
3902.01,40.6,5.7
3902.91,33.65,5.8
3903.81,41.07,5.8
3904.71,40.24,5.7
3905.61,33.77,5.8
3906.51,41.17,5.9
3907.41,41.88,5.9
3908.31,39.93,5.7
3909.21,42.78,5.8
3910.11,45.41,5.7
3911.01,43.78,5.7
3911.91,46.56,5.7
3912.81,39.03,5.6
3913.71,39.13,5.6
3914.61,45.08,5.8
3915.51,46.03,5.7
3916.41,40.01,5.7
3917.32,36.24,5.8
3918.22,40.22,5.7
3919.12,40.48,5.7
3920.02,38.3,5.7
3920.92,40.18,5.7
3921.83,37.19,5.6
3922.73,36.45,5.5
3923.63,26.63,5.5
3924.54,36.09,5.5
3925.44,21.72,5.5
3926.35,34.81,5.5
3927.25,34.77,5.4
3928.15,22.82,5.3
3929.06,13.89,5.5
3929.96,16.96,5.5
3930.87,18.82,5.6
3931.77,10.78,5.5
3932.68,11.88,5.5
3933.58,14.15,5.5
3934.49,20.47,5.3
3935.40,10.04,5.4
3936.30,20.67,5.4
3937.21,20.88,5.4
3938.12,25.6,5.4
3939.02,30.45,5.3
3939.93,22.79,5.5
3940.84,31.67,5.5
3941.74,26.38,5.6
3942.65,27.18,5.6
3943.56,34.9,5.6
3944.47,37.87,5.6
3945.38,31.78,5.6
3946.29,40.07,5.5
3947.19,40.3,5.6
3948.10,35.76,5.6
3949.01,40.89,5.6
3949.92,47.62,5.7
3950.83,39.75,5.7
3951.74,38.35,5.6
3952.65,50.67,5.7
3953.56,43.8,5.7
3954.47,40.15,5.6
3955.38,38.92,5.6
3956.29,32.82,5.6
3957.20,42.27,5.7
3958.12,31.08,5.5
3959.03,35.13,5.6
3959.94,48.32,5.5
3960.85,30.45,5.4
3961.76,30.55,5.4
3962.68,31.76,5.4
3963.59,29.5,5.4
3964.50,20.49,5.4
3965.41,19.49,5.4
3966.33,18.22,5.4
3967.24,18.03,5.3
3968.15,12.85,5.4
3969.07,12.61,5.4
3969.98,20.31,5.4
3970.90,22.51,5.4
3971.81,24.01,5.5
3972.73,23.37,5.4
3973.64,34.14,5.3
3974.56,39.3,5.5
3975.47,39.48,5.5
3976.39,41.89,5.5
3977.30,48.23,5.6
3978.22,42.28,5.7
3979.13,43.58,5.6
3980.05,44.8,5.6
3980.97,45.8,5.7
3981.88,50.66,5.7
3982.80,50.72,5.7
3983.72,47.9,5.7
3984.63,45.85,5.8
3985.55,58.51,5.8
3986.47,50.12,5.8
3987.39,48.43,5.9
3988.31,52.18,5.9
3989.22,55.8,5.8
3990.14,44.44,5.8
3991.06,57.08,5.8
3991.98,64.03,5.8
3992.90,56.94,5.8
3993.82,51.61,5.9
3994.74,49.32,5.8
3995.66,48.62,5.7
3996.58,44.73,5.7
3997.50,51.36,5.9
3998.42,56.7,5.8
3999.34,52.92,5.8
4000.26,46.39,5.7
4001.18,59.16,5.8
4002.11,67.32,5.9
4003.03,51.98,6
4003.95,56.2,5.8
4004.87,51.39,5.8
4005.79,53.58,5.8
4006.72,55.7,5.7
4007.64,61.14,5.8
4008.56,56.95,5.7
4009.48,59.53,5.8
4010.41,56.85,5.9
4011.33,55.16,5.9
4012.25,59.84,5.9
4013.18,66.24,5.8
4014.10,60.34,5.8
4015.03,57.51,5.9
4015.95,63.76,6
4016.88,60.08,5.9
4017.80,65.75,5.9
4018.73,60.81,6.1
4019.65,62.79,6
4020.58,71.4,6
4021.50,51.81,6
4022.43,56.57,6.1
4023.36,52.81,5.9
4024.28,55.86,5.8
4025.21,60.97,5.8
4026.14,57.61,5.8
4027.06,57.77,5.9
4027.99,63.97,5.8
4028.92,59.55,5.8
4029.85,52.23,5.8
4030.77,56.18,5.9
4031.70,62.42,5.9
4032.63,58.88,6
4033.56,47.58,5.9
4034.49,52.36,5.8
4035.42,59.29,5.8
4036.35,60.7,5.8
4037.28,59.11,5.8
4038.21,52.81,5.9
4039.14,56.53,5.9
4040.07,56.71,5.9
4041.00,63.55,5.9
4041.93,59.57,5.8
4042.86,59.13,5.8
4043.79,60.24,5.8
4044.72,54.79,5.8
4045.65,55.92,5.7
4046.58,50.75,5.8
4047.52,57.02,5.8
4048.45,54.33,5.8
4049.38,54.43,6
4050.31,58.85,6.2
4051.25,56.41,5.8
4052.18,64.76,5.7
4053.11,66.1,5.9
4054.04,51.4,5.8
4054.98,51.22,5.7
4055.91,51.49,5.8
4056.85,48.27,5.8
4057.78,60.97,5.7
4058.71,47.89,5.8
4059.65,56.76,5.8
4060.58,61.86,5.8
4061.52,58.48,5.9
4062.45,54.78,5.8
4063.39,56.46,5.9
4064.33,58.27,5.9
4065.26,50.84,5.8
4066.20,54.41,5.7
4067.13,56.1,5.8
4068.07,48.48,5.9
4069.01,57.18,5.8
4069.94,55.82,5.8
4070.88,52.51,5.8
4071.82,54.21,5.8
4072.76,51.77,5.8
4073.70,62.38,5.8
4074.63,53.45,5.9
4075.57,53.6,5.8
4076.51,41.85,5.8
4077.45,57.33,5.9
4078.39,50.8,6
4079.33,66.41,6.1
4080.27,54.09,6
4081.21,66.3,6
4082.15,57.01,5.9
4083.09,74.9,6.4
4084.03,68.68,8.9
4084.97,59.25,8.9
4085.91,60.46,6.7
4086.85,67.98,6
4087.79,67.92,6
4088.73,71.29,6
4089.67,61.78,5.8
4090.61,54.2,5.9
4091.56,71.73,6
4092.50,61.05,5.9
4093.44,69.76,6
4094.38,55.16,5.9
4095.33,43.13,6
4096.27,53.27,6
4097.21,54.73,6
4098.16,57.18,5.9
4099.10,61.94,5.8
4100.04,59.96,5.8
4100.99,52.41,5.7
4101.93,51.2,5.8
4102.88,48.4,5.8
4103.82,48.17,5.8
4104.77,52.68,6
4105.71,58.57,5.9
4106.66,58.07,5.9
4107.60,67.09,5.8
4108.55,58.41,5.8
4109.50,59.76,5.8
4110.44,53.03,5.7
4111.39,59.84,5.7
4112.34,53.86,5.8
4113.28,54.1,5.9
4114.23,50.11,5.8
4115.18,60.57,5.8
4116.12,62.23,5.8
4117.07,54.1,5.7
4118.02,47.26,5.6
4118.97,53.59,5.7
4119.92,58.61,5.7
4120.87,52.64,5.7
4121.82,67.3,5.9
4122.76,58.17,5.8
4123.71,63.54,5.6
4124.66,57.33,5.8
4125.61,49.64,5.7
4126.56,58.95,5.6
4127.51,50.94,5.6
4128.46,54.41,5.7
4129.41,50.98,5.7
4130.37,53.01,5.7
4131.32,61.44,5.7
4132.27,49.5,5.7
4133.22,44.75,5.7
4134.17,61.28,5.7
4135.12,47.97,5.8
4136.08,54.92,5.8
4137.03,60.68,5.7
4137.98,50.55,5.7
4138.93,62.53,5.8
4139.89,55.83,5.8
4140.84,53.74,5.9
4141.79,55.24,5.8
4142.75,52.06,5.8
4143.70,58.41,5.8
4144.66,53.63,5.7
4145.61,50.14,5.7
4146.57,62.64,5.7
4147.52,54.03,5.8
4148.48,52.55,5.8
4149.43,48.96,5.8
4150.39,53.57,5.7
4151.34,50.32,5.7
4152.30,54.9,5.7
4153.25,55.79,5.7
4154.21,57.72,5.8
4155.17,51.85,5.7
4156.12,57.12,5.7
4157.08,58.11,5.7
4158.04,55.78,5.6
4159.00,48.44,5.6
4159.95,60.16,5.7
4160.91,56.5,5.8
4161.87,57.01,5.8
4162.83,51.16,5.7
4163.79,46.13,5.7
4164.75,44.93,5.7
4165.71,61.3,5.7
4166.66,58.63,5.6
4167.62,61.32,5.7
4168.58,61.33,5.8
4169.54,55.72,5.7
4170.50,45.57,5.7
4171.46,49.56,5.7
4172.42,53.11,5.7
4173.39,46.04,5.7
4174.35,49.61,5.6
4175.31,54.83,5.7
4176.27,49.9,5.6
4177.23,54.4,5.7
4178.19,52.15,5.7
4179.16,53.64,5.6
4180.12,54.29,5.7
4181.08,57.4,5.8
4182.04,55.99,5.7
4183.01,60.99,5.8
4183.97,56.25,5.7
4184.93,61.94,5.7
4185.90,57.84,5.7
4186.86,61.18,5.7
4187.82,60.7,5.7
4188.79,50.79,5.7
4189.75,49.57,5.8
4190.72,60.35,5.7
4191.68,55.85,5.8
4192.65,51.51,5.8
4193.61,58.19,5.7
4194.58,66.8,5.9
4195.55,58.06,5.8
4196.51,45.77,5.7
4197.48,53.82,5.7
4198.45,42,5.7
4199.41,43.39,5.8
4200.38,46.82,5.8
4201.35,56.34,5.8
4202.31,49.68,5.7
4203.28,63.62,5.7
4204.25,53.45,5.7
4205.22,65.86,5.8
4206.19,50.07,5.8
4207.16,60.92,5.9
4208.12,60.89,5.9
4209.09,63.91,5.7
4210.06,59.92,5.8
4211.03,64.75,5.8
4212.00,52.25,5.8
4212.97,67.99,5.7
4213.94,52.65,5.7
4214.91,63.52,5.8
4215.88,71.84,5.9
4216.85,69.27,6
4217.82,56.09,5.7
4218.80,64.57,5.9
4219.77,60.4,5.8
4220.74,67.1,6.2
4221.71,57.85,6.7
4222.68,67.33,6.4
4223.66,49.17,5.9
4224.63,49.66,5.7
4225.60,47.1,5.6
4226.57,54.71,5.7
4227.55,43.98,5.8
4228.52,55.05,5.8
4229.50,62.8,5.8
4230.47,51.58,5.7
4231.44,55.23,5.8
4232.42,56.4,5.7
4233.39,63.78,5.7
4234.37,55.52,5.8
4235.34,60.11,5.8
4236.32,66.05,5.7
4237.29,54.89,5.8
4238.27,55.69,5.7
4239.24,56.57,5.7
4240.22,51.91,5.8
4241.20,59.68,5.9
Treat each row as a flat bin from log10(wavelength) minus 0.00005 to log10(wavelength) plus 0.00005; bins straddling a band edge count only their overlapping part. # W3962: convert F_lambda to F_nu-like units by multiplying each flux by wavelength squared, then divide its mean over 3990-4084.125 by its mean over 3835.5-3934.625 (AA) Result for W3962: 2.0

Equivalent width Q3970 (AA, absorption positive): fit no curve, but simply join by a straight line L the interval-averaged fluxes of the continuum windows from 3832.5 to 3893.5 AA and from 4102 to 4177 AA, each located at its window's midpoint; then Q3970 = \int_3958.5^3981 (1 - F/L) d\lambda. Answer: 4.2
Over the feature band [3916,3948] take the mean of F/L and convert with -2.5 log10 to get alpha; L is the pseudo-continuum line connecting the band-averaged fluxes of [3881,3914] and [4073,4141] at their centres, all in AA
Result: 0.35 mag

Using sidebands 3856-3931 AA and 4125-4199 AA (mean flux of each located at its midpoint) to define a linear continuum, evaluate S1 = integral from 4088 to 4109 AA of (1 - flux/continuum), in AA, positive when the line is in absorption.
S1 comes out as -3.7 AA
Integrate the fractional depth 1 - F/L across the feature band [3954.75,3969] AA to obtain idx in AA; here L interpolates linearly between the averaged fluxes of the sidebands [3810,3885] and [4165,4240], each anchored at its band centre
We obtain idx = 2.6 AA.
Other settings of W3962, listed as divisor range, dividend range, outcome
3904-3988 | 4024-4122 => 1.78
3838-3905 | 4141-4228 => 2.24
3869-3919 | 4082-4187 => 1.84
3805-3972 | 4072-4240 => 2.17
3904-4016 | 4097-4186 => 1.51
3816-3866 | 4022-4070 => 2.55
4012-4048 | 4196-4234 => 1.07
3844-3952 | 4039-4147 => 2.01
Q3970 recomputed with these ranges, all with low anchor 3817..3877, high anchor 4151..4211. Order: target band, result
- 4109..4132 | -3.0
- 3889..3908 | -4.4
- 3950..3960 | -1.6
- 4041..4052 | -3.6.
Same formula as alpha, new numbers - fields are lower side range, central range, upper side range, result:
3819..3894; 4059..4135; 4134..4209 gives -0.19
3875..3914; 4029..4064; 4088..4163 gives -0.16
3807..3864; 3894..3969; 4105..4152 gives 0.07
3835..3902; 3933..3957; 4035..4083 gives 0.22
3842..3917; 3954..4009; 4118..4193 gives -0.06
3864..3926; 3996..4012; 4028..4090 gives -0.12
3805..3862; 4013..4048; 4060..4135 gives -0.19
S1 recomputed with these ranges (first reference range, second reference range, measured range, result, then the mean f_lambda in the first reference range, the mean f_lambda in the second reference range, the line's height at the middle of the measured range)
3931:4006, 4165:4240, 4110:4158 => -3.72 AA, 38.2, 56.5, 51.2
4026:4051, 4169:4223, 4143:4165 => 1.09 AA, 57.1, 56.7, 56.8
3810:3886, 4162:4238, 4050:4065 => -4.25 AA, 25.9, 56.2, 43.9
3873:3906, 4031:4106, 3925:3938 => 6.30 AA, 32.4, 57.1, 38.2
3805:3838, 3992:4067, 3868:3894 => 4.06 AA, 26.1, 56.8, 34.9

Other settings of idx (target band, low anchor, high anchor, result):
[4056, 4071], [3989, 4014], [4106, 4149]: 0.2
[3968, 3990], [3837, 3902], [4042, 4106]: 1.9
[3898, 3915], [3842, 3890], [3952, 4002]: -3.8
